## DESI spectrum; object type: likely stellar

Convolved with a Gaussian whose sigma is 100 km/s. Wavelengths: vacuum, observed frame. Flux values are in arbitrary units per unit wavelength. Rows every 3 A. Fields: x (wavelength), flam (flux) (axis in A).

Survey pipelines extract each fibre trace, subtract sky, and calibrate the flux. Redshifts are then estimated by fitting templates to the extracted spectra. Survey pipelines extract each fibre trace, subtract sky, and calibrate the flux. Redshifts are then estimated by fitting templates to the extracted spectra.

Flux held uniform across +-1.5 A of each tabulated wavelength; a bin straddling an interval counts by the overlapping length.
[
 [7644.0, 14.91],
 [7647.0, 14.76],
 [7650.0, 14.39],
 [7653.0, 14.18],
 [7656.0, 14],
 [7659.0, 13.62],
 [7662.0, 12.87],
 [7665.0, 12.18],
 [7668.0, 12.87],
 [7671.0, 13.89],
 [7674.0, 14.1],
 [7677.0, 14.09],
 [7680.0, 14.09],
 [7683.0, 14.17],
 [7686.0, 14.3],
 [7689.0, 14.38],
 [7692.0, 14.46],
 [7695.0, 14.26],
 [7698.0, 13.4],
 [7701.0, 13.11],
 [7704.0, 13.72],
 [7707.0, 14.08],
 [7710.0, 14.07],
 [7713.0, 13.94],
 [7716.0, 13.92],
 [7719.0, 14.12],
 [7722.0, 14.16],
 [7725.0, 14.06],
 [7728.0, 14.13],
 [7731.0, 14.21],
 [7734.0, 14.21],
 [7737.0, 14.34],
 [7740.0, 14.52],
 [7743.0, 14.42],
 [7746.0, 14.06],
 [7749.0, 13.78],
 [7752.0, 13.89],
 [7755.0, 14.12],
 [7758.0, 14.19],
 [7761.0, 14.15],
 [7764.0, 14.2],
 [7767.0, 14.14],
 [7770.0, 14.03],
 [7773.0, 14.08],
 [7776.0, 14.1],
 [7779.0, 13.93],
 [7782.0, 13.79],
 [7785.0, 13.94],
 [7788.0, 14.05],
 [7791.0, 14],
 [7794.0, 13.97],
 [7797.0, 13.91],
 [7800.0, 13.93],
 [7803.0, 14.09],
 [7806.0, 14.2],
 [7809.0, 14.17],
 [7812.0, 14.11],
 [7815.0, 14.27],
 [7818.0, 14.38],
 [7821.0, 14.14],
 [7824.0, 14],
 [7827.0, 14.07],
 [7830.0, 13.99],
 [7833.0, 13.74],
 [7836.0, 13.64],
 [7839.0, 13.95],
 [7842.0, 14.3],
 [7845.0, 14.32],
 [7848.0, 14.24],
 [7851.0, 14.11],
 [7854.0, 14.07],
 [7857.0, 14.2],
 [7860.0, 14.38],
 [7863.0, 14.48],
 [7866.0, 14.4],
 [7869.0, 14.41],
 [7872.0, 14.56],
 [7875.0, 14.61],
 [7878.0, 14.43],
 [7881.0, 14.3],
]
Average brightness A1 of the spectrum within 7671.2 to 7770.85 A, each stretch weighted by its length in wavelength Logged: 14.1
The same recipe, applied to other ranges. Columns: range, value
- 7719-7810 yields 14.1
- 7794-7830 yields 14.1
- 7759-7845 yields 14.1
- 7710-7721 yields 14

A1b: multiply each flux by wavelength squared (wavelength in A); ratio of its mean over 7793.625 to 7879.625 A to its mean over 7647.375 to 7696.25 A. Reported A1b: 1.07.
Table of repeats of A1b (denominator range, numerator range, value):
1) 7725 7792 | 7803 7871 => 1.02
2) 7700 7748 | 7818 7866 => 1.03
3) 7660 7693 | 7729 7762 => 1.05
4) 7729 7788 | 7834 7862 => 1.03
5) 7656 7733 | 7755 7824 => 1.04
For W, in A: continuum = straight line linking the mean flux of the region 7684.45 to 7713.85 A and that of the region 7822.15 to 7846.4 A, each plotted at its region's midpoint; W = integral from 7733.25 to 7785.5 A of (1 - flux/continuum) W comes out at -0.5 A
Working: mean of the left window 14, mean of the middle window 14.1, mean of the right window 14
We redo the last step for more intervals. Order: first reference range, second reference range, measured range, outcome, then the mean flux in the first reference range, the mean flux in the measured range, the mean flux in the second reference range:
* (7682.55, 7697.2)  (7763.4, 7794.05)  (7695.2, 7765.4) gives 0.60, 14.3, 14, 14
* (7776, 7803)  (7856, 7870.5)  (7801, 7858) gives 0.34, 14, 14.1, 14.4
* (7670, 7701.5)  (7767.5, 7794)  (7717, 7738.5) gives -0.22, 14.1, 14.2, 14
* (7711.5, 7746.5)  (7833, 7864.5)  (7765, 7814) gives 0.45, 14.2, 14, 14.1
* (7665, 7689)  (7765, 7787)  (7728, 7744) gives -0.43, 13.8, 14.3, 14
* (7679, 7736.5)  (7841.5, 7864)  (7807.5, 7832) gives 0.13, 14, 14.1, 14.3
